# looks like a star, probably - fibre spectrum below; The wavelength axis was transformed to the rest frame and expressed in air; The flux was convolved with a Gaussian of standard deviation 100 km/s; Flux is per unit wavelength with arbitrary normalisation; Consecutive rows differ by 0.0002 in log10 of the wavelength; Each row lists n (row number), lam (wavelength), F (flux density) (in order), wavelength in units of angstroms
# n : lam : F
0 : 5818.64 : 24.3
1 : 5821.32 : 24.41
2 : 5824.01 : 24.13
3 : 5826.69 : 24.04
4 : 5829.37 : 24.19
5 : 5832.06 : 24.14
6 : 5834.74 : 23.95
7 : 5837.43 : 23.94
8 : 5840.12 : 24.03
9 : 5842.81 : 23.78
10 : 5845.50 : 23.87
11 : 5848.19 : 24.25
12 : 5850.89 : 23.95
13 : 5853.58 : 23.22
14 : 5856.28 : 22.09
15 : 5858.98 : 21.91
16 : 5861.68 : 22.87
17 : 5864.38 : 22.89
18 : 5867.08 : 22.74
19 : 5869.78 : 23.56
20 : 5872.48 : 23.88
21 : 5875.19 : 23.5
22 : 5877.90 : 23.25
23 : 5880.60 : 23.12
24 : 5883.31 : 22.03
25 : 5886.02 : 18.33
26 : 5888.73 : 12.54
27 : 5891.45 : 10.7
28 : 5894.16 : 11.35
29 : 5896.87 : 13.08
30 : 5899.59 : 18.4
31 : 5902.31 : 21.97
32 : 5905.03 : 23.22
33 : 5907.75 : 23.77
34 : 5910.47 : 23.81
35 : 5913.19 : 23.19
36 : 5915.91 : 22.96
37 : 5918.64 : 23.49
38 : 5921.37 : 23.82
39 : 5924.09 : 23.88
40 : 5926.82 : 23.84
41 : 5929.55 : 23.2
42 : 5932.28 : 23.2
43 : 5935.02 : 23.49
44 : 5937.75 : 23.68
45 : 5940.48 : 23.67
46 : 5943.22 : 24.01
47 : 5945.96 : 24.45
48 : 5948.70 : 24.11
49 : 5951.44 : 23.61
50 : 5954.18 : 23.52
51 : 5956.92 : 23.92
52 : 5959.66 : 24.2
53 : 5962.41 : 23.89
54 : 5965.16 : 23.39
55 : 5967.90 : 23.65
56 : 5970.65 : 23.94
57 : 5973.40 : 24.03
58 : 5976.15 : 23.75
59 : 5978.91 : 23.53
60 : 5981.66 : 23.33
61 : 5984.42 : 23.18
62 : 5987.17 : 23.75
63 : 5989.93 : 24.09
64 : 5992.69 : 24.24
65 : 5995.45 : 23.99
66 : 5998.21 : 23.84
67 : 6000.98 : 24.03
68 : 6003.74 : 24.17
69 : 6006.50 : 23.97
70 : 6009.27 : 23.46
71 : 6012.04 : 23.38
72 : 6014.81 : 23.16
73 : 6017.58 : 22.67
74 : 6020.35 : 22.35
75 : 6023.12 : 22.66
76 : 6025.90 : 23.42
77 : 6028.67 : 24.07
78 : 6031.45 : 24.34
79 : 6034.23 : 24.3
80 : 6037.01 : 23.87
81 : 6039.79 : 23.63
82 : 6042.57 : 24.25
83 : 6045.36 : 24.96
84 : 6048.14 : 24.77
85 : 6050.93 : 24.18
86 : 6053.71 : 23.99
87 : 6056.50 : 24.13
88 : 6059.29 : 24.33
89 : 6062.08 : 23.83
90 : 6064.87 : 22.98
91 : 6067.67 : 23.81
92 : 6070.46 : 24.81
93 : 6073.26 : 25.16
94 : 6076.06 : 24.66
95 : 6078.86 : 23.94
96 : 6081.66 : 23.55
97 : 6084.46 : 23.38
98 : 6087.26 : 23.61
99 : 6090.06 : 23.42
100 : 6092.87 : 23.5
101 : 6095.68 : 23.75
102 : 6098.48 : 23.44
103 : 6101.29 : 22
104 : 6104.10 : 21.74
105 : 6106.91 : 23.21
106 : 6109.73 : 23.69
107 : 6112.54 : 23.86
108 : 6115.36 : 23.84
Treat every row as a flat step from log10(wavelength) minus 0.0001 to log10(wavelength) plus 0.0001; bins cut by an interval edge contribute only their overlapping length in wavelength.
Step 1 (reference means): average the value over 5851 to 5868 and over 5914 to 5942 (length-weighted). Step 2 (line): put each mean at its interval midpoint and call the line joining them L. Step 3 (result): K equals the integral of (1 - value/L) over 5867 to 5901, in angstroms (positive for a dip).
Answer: 6.2 angstroms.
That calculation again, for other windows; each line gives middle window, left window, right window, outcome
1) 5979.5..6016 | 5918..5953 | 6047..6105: 0.02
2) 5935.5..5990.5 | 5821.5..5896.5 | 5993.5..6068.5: -1.79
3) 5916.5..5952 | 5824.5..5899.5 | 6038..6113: -2.29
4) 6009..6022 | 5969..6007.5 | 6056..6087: 0.52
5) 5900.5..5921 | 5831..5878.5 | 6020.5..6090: 0.40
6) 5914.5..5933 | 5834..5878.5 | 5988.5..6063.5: 0.06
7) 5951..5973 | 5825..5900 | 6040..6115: -1.21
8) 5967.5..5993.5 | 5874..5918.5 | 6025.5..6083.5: -1.92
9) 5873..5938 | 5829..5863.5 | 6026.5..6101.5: 7.31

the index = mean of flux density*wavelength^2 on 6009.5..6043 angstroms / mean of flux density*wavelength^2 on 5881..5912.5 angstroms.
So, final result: 1.33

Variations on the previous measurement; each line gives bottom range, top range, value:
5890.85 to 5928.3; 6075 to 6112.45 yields 1.20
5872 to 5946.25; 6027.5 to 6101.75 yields 1.18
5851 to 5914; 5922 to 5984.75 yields 1.17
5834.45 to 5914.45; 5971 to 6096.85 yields 1.18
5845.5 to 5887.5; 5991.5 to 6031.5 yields 1.09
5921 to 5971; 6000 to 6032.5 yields 1.01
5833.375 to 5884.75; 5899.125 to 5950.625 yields 1.03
